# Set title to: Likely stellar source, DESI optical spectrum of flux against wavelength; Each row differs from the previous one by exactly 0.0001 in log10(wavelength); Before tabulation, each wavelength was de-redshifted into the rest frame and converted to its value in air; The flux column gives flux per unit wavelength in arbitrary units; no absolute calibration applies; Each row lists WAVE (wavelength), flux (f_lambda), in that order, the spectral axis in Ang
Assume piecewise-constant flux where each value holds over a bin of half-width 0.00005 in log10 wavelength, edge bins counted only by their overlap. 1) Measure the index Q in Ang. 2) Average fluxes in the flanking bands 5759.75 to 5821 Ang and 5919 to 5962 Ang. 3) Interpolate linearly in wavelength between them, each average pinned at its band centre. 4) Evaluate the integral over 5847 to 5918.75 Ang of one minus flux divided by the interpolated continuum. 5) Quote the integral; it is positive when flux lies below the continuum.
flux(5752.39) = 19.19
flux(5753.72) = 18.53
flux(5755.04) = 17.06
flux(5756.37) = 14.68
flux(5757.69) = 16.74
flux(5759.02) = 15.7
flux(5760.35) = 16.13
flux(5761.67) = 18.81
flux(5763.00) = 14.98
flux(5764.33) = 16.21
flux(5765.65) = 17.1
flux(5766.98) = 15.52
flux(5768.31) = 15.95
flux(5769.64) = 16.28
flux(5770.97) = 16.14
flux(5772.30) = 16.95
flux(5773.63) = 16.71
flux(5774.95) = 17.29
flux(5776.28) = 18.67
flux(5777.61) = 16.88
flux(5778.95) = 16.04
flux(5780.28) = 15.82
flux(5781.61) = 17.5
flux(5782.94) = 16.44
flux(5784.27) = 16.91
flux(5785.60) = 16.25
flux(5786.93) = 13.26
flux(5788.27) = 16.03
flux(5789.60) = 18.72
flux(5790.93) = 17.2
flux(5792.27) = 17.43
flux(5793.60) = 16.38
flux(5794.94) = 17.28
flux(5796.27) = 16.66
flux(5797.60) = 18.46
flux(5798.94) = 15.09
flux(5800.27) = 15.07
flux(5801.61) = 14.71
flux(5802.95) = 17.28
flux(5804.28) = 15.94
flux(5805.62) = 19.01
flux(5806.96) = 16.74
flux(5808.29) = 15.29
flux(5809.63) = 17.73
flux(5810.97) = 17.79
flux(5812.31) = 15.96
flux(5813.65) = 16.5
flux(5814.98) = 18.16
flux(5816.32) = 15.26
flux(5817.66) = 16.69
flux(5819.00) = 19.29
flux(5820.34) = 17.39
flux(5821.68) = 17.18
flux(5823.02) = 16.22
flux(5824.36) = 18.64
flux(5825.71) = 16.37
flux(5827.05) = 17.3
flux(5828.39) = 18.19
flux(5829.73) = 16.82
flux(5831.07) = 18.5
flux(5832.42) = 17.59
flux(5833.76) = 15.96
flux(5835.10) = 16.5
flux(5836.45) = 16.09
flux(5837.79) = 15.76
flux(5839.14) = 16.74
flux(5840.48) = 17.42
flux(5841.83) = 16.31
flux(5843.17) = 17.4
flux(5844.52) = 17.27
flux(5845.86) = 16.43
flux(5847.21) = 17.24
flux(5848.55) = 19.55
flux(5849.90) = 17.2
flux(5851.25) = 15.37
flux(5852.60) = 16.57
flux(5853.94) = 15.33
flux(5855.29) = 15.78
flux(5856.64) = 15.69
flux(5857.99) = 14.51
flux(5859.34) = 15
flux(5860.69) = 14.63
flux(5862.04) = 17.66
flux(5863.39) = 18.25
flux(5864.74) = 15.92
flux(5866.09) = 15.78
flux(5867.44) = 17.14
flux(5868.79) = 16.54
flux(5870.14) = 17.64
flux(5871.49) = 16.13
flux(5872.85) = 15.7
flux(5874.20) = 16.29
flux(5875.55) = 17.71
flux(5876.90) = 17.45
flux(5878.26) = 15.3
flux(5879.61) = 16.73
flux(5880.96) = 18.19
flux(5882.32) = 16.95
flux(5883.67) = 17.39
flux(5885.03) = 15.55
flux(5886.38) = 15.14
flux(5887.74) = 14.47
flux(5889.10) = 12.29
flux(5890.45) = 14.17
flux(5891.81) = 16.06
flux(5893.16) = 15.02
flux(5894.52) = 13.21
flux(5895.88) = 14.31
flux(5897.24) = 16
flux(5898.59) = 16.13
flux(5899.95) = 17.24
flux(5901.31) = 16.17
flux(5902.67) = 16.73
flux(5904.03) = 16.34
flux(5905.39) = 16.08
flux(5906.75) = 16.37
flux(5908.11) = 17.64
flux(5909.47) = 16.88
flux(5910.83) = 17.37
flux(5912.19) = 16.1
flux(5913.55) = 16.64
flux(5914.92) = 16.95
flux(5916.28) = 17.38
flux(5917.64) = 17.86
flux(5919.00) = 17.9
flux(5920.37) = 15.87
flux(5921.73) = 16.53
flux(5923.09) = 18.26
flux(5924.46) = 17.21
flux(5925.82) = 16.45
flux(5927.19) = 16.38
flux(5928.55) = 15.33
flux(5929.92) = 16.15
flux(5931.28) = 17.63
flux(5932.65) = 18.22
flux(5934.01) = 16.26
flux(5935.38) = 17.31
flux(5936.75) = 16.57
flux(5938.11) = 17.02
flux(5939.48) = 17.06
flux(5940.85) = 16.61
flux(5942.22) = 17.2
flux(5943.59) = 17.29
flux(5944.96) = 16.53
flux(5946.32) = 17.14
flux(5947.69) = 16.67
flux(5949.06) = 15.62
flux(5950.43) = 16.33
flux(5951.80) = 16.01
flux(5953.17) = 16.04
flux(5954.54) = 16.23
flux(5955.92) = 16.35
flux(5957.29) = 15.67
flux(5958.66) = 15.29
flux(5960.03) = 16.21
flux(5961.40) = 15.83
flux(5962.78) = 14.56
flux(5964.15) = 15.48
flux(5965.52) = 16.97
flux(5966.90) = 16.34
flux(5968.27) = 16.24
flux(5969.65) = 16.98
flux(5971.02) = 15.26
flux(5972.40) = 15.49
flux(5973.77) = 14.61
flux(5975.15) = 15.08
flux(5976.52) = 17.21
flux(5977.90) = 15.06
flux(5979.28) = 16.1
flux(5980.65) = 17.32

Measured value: 1.6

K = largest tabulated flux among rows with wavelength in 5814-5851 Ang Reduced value 19.55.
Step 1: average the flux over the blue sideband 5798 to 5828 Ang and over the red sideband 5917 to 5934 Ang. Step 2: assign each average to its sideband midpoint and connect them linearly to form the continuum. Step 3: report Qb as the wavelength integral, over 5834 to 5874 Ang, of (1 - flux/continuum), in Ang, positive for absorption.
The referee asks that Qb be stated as 1.0 Ang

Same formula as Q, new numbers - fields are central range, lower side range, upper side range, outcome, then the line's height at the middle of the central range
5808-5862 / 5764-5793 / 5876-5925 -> -1.0 Ang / 16.5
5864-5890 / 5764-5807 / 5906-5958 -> 0.8 Ang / 16.7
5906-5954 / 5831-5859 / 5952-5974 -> -2.2 Ang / 16.1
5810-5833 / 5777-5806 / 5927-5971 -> -1.1 Ang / 16.5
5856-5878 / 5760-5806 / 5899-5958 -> 0.4 Ang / 16.7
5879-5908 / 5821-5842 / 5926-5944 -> 1.9 Ang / 16.9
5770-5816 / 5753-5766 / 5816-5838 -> 0.4 Ang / 16.8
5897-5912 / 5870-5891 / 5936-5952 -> -0.3 Ang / 16.3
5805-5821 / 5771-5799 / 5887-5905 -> -0.7 Ang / 16.4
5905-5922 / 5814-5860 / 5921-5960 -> -0.3 Ang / 16.7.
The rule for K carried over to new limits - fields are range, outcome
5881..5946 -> 18.26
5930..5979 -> 18.22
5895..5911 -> 17.64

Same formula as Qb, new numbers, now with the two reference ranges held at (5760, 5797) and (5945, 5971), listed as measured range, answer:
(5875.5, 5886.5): -0.3 Ang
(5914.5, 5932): -0.8 Ang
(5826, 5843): -0.5 Ang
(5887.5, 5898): 1.2 Ang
